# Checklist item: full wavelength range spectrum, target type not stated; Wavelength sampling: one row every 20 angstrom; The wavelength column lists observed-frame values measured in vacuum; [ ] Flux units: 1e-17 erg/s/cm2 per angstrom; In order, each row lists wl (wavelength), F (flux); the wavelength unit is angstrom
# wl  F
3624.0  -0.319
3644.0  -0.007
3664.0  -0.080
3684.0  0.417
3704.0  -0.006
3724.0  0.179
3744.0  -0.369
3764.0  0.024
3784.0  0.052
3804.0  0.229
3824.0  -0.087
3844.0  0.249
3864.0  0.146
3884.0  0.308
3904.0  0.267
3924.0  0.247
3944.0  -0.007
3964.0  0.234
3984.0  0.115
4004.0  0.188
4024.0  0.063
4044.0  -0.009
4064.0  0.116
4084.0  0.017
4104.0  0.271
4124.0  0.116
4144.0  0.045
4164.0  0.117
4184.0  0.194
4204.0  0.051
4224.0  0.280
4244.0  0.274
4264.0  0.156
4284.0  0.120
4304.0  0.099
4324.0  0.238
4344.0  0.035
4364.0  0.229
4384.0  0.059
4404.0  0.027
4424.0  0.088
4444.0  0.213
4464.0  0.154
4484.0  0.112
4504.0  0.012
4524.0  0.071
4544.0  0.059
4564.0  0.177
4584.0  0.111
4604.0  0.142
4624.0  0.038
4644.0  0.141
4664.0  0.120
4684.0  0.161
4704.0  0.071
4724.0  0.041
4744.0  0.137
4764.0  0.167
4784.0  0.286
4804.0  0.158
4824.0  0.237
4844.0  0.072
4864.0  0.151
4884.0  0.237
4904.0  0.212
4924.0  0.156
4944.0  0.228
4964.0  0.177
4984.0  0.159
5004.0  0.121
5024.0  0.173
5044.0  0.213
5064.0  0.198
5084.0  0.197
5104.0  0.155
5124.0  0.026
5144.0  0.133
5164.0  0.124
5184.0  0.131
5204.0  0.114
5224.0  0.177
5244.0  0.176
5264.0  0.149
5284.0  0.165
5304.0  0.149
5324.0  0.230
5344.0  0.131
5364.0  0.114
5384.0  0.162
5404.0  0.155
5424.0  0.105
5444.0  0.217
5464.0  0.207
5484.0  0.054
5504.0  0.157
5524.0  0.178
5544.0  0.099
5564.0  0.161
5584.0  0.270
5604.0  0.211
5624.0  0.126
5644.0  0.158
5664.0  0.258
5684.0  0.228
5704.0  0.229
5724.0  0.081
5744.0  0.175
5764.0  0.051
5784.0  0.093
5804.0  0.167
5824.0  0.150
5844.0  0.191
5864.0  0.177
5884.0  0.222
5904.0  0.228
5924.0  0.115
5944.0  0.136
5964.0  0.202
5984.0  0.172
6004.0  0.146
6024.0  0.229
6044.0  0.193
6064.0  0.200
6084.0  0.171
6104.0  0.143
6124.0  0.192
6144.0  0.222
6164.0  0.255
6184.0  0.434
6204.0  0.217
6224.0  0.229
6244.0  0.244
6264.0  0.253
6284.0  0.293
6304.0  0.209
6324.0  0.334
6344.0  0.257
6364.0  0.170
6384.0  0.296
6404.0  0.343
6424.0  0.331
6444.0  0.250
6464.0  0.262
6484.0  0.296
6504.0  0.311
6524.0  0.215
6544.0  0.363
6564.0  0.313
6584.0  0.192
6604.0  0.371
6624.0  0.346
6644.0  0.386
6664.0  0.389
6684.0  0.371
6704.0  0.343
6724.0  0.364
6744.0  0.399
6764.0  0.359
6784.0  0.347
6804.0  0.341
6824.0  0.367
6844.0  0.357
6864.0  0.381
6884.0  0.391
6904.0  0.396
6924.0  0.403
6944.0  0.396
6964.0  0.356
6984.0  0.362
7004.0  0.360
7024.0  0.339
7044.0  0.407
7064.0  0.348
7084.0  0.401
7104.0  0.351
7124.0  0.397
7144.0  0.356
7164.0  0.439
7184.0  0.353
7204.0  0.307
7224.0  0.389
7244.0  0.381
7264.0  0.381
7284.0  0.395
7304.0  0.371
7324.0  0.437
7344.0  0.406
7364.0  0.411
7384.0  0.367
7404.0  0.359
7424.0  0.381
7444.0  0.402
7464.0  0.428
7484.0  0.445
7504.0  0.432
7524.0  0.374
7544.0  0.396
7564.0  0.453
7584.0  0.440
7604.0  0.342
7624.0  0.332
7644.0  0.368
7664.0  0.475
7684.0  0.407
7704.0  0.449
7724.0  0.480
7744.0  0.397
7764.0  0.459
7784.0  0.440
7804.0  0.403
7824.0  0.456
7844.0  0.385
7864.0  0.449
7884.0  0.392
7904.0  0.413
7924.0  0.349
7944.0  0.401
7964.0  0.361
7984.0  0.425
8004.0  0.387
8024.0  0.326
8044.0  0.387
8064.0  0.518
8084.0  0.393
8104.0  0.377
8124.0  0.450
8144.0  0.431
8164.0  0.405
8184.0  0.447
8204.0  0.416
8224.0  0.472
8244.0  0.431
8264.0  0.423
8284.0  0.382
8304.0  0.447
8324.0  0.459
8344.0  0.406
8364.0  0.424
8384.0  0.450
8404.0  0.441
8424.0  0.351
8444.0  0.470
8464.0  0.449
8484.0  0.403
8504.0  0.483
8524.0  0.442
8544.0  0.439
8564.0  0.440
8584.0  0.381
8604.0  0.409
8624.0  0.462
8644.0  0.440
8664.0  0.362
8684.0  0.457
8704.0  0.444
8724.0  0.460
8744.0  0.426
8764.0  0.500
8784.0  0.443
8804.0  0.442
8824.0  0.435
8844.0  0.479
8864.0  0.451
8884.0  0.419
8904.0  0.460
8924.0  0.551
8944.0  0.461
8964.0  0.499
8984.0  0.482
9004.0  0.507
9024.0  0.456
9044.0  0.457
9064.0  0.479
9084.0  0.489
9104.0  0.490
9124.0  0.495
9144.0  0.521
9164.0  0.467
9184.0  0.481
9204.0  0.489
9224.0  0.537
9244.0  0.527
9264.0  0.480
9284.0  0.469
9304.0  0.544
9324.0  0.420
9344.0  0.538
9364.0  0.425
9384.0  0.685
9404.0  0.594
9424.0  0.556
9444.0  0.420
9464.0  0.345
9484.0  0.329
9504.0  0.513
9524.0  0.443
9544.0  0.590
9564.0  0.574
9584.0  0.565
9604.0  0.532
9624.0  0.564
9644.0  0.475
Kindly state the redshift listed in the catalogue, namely 0.66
